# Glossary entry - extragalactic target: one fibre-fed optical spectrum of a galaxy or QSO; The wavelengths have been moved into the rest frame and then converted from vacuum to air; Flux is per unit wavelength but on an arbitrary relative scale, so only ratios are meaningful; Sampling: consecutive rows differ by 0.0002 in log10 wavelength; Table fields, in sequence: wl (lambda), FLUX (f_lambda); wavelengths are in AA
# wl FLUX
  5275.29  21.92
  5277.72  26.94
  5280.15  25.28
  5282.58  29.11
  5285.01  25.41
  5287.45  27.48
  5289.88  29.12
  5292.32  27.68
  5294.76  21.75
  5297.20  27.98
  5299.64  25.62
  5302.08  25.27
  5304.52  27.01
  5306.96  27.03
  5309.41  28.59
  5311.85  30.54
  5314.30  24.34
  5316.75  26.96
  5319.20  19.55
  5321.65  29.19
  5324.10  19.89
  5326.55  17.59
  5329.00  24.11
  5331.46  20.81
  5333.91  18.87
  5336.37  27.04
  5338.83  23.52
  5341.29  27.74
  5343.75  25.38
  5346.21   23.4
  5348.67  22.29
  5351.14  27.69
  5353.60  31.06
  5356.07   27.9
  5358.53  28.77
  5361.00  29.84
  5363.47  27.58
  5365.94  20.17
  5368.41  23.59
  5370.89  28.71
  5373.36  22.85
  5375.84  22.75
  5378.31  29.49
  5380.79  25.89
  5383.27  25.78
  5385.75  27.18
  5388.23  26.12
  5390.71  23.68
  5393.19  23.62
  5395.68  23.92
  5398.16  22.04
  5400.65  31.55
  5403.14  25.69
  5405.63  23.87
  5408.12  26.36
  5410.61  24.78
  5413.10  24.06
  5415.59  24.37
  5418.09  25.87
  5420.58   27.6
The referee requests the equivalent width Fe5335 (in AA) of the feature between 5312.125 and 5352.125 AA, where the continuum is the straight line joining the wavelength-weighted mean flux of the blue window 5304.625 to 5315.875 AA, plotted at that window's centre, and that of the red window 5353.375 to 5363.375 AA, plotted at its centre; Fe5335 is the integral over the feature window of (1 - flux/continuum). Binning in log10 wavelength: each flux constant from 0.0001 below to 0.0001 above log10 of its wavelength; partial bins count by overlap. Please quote 6.3 AA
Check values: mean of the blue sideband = 27.5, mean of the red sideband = 29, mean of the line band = 23.8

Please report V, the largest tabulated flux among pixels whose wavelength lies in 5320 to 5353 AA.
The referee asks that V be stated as 29.19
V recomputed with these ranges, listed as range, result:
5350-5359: 31.06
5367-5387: 29.49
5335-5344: 27.74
